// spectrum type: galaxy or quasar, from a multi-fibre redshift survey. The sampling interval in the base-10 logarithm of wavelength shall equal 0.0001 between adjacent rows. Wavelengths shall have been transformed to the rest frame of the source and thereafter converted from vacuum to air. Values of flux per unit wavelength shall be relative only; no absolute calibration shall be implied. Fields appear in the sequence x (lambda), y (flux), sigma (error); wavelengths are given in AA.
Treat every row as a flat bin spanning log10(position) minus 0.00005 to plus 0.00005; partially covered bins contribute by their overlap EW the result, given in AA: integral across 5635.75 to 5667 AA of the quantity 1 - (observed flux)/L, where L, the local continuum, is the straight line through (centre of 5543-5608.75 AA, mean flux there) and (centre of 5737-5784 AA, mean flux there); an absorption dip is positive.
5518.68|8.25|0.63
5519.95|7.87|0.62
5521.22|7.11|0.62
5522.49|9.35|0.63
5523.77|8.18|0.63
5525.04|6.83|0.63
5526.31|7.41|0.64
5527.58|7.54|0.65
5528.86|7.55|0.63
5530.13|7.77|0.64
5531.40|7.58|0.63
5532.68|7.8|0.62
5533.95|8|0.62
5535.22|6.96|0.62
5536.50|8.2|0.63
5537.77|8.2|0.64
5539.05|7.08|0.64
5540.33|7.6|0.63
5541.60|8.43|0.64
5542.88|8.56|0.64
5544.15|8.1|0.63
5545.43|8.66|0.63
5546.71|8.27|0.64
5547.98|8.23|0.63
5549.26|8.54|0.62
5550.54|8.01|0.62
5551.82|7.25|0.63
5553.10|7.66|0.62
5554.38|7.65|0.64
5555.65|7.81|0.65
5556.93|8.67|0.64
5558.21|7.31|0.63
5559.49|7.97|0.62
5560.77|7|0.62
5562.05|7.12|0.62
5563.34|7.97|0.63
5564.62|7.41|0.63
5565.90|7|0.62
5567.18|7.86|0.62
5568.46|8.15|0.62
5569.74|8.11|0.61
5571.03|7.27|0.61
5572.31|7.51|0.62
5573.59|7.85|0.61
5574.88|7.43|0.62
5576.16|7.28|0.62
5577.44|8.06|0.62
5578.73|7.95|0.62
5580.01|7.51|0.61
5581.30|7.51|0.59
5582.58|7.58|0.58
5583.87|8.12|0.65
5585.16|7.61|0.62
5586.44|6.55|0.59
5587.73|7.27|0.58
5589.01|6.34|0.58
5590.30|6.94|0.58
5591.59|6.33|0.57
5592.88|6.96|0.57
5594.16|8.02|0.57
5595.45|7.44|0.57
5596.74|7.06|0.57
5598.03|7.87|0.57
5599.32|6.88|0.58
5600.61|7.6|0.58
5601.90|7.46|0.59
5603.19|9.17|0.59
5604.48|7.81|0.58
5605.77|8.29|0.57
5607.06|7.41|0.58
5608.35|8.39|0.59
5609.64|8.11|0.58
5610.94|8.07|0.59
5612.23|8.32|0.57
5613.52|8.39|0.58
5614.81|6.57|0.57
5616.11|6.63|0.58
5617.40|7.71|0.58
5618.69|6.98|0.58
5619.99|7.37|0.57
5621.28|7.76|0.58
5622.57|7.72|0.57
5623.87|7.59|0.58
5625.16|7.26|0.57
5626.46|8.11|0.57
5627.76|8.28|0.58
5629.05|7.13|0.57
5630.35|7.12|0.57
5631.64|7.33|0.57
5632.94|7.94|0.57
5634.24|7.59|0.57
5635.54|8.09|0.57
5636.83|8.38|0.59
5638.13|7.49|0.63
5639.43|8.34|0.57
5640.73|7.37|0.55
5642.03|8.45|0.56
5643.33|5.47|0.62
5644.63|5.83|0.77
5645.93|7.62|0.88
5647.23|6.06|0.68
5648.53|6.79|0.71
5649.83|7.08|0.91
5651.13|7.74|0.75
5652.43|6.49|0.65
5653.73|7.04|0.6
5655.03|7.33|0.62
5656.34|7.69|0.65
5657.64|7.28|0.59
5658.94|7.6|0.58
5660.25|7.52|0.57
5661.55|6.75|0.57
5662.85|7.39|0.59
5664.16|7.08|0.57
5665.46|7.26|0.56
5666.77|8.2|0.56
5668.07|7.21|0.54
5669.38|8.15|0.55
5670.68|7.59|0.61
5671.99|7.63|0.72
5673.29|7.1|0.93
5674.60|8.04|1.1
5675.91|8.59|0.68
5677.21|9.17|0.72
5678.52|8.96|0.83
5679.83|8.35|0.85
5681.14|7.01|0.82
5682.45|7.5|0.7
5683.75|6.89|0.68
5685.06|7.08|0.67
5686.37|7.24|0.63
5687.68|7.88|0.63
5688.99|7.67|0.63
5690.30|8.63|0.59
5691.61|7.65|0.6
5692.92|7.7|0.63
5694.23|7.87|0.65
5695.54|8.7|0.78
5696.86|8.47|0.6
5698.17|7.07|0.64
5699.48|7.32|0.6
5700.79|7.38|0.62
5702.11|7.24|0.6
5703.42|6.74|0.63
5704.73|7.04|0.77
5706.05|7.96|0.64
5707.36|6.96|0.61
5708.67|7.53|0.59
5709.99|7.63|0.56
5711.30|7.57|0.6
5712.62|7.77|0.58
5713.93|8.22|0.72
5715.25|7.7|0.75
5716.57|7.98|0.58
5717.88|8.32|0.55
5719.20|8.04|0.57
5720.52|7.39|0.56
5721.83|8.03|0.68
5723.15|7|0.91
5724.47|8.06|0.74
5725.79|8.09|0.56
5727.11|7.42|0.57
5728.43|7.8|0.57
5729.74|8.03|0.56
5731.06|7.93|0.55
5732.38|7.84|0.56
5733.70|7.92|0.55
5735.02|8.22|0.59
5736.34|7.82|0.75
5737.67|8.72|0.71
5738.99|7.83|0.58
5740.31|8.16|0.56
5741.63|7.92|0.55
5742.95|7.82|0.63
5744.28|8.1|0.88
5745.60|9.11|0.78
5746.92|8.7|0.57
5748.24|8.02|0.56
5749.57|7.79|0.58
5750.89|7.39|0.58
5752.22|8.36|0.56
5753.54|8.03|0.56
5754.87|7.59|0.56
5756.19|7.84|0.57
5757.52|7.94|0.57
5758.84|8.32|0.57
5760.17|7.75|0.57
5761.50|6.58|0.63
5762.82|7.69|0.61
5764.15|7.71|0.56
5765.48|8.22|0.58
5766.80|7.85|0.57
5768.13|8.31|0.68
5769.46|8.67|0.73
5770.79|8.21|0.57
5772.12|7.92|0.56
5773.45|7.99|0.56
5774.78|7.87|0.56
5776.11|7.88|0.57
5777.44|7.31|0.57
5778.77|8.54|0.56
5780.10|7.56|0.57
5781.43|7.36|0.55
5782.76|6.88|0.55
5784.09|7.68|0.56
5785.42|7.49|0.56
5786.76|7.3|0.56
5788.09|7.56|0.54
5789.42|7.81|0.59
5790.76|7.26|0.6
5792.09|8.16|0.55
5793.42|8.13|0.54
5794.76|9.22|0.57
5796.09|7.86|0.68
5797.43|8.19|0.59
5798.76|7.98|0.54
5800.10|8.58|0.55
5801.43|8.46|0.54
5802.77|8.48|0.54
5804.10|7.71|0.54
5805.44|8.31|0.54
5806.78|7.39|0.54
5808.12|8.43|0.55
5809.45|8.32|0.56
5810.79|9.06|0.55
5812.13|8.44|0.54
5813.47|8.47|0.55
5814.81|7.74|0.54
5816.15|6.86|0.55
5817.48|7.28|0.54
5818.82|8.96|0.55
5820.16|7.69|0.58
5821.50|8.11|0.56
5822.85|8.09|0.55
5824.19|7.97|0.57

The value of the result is 2.06 AA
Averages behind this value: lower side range 7.66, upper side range 7.94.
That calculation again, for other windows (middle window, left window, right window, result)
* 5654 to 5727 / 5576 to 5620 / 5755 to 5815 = 0.7 AA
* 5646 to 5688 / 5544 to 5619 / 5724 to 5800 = 1.6 AA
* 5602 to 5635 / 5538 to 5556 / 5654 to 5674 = -0.2 AA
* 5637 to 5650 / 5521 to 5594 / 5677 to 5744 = 1.1 AA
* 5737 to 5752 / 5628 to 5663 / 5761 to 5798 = -0.9 AA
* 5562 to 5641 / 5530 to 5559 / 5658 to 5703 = 2.4 AA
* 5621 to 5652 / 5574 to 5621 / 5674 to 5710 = 0.7 AA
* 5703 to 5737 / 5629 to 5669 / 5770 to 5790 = -1.0 AA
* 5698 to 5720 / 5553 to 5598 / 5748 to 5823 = 0.6 AA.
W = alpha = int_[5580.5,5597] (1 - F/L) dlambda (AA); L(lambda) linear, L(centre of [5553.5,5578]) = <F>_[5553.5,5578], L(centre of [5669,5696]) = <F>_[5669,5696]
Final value 1.03 AA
